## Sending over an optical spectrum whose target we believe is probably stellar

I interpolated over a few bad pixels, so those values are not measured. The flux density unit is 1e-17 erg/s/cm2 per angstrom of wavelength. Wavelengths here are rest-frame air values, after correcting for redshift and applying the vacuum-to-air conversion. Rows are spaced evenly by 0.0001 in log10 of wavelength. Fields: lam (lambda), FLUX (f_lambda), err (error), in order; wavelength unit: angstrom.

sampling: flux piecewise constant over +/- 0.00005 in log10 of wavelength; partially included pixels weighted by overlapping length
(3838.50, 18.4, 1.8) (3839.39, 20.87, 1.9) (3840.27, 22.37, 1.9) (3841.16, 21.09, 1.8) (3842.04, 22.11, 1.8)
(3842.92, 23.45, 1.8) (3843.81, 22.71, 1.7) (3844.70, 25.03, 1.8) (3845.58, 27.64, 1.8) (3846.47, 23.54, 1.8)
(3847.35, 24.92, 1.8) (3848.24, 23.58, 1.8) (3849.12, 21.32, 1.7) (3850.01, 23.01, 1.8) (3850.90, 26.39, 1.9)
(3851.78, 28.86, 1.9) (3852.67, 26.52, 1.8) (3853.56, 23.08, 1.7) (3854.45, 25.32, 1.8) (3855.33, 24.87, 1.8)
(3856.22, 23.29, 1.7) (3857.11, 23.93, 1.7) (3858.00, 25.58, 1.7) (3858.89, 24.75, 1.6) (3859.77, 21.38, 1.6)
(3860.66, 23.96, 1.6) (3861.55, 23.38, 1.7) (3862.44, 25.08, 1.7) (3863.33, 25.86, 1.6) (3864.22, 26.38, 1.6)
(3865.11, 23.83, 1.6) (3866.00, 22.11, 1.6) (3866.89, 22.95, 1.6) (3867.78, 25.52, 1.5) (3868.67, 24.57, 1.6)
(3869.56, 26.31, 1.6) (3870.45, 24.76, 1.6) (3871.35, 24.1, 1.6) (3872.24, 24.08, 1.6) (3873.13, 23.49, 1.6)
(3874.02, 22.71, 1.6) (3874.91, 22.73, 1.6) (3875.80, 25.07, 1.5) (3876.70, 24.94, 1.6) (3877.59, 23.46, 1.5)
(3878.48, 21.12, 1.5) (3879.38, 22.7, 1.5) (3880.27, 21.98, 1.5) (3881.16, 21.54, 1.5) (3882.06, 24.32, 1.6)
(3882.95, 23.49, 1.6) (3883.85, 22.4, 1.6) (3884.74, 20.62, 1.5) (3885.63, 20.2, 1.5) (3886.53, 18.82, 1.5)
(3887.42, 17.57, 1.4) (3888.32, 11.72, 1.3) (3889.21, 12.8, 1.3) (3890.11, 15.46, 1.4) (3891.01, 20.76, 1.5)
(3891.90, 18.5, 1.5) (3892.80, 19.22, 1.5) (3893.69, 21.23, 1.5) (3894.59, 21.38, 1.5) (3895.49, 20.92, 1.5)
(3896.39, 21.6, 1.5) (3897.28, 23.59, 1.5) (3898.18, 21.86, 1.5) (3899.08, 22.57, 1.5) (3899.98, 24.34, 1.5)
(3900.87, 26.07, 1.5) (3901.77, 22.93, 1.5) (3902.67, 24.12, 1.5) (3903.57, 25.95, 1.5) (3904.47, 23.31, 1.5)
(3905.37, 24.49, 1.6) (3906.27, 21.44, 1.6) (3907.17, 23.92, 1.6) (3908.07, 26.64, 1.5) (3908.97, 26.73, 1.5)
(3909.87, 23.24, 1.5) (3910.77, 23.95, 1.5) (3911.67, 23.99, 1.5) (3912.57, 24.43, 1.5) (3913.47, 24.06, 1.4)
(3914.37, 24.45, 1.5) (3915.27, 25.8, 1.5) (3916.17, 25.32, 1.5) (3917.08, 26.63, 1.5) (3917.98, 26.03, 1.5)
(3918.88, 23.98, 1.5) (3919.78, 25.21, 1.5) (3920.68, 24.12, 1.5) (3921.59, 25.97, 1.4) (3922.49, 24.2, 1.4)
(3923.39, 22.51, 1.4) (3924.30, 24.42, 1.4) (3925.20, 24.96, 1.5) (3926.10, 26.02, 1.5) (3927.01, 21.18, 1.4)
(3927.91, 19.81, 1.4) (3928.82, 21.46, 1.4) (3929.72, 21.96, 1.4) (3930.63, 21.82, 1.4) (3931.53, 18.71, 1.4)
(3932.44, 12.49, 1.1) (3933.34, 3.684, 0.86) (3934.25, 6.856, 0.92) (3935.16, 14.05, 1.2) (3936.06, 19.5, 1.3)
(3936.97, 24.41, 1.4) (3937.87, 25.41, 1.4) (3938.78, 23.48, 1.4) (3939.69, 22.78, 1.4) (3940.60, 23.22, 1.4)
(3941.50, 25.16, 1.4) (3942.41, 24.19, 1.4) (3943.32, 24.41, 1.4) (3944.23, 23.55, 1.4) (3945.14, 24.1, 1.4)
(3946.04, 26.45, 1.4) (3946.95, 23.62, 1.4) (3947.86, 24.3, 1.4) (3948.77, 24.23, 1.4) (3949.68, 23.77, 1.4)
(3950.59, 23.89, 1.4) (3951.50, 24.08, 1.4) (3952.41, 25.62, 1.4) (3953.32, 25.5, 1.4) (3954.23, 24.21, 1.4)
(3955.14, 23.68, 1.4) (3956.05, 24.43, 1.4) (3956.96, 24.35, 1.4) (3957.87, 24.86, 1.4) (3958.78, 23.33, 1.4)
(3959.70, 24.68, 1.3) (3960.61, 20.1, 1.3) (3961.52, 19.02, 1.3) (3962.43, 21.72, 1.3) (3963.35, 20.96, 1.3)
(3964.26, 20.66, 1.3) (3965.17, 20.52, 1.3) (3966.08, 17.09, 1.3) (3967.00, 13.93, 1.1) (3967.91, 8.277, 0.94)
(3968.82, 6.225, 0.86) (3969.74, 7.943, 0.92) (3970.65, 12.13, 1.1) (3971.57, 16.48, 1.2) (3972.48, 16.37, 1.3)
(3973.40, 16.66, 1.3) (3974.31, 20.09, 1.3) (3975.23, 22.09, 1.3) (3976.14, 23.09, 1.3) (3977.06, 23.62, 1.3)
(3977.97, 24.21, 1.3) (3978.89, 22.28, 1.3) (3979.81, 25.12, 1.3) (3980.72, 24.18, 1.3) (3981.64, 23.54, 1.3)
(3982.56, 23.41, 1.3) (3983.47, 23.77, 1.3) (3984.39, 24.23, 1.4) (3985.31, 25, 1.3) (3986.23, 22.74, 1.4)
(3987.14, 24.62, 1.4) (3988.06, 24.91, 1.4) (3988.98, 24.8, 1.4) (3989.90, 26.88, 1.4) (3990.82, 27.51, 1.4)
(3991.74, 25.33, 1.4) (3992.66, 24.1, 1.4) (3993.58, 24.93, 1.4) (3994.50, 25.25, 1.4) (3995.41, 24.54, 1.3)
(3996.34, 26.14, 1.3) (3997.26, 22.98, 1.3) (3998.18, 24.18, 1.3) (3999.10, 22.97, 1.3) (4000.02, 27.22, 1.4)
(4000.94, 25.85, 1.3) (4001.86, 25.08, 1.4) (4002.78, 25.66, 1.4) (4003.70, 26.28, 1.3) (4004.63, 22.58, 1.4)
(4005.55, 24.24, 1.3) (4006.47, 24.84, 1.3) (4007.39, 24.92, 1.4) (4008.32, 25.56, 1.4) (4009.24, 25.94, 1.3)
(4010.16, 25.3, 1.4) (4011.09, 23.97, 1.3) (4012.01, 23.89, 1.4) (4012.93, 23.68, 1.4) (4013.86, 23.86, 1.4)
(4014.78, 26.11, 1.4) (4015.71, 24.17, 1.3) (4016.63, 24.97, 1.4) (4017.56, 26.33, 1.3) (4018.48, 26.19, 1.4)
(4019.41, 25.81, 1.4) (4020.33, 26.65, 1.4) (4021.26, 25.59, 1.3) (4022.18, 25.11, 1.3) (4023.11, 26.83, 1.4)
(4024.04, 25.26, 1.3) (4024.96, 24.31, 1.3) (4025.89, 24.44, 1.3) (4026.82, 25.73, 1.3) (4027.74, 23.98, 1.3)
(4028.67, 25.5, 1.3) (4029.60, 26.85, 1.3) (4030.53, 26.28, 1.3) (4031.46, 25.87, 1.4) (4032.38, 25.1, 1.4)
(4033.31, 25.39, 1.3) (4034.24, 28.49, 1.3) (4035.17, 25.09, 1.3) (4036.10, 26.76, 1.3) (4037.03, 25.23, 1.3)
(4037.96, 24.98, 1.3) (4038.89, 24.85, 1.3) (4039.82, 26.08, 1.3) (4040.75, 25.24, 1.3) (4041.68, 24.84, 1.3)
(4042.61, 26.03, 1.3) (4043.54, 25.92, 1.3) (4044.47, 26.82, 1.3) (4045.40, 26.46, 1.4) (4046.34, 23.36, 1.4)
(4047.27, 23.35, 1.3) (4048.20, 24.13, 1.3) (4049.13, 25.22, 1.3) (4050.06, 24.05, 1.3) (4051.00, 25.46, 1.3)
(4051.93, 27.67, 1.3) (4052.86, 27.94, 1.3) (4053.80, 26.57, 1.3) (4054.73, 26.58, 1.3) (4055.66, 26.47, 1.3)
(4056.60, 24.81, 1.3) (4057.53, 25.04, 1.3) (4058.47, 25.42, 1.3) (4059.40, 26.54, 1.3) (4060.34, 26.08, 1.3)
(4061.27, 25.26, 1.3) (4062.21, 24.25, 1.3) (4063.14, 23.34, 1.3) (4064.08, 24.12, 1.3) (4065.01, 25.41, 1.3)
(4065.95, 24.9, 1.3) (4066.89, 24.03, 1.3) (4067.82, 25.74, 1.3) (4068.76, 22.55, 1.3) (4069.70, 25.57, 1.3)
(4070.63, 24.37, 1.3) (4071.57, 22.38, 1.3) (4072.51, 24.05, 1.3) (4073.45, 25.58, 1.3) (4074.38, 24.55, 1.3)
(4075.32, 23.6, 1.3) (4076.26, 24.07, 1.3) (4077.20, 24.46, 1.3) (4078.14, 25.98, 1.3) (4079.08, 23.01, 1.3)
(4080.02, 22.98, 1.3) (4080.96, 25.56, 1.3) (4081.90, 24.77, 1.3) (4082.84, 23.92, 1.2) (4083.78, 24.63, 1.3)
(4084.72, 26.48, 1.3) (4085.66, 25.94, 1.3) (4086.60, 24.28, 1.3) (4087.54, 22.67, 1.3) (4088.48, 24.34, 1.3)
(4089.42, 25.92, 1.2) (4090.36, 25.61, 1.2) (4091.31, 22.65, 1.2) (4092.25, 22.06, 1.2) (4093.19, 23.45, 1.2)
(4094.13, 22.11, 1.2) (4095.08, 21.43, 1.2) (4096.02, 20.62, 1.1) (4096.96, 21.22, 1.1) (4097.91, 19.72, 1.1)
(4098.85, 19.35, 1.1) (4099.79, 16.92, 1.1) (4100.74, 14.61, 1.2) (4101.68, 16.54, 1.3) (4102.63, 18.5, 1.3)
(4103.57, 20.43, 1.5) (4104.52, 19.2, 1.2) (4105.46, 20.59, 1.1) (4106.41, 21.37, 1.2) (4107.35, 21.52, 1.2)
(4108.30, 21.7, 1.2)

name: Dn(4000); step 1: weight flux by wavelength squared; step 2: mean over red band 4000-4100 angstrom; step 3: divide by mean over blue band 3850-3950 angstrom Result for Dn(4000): 1.17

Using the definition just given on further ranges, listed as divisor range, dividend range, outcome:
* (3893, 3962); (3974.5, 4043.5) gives 1.13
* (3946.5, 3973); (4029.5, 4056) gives 1.33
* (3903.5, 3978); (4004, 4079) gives 1.22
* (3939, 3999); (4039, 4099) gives 1.15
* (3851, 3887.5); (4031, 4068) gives 1.18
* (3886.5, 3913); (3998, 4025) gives 1.22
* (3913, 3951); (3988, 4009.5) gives 1.16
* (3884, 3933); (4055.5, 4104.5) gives 1.14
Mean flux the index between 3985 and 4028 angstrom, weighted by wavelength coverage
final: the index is 25.1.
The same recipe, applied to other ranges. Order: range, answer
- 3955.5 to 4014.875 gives 22.5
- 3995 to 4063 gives 25.3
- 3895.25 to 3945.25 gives 22.7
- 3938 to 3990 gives 21.9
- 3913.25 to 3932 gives 23.7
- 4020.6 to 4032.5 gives 25.5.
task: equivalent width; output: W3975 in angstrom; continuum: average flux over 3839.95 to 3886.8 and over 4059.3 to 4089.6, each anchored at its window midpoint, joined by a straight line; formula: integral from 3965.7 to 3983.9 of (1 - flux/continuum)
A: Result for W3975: 4.25 angstrom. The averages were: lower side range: 23.7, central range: 18.5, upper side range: 24.6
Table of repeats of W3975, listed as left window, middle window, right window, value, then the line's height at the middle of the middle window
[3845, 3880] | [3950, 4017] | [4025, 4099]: 5.0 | 24.5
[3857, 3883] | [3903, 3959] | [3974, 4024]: 2.8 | 24.3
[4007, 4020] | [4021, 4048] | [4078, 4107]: -1.4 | 24.3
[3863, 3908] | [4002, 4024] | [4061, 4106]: -2.3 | 22.7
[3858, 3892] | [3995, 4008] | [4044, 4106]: -0.9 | 23.2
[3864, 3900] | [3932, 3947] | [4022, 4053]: 1.9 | 23.2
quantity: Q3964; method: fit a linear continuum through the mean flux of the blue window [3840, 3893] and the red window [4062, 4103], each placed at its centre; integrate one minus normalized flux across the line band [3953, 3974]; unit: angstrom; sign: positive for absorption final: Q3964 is 3.8 angstrom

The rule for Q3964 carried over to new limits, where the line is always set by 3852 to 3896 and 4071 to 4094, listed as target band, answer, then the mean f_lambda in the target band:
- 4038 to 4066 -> -1.6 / 25.4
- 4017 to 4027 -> -0.8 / 25.6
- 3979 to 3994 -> -0.8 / 24.6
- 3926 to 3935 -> 2.4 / 16.9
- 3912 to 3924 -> -1.0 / 24.8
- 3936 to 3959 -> -1.1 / 24.2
